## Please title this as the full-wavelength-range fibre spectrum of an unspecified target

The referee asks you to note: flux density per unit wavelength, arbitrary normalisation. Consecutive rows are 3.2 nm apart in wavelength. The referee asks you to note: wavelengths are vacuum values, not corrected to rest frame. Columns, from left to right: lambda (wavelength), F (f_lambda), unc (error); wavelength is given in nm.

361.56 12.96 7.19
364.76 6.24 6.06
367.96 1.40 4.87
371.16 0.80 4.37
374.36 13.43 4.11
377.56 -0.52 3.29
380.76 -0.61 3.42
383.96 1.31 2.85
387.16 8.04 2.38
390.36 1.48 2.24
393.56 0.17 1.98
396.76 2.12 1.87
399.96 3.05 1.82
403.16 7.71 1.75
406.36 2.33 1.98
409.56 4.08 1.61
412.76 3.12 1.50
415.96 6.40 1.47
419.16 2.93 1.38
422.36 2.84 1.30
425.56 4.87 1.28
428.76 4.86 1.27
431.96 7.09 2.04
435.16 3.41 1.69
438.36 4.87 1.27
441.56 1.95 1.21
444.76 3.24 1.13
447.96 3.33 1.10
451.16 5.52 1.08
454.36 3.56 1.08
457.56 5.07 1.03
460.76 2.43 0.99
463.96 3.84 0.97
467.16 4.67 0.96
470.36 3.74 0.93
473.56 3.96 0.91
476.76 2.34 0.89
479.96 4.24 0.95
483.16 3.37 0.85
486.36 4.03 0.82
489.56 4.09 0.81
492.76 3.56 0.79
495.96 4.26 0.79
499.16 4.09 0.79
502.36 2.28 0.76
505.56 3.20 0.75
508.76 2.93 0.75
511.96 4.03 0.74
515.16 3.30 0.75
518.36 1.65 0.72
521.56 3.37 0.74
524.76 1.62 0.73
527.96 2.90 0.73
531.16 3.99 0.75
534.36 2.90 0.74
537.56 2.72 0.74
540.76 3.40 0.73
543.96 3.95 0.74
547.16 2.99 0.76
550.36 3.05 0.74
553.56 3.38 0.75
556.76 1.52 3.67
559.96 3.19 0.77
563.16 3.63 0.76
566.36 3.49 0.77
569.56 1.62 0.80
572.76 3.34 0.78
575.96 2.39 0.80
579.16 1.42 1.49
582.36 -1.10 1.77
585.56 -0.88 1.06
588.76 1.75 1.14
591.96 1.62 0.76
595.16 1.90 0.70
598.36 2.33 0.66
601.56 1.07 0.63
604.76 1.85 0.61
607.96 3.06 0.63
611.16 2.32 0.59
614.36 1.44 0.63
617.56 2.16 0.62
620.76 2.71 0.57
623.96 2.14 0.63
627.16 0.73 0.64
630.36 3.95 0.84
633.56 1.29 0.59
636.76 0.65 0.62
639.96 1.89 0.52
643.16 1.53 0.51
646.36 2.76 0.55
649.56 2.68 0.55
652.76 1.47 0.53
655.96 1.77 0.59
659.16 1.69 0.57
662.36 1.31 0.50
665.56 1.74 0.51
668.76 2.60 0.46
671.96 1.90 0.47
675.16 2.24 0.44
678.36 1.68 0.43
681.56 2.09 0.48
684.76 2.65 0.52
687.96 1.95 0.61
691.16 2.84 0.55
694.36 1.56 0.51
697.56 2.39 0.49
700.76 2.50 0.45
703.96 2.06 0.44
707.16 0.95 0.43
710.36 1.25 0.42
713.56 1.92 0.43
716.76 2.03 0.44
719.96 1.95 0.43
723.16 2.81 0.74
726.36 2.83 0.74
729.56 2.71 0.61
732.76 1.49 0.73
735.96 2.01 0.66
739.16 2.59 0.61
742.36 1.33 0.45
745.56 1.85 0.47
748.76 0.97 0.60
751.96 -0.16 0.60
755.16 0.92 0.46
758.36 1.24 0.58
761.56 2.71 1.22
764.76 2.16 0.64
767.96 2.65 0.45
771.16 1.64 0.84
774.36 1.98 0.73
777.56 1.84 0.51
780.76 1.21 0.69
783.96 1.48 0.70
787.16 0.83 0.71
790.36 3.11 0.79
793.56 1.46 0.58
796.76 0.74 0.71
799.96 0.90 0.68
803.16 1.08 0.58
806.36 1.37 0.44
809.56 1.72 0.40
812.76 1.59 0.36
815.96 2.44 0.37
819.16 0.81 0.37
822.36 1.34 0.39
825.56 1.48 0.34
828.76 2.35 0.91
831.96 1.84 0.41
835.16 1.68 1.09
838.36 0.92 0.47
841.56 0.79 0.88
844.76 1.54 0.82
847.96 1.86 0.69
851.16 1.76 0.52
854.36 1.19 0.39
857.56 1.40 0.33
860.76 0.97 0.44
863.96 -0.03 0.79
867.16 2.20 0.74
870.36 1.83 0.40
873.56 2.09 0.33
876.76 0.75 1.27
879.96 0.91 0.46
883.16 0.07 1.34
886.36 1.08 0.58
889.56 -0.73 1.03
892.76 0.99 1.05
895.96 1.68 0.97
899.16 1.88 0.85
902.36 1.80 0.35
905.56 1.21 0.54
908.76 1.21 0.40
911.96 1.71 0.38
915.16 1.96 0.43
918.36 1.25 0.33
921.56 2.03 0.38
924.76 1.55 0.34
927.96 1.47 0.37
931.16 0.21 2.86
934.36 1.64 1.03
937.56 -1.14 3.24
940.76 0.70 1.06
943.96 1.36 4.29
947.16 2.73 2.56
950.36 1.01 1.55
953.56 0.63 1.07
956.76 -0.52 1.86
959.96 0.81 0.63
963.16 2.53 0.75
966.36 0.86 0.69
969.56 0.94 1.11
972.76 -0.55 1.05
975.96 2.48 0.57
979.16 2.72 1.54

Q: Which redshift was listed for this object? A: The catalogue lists 1.538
